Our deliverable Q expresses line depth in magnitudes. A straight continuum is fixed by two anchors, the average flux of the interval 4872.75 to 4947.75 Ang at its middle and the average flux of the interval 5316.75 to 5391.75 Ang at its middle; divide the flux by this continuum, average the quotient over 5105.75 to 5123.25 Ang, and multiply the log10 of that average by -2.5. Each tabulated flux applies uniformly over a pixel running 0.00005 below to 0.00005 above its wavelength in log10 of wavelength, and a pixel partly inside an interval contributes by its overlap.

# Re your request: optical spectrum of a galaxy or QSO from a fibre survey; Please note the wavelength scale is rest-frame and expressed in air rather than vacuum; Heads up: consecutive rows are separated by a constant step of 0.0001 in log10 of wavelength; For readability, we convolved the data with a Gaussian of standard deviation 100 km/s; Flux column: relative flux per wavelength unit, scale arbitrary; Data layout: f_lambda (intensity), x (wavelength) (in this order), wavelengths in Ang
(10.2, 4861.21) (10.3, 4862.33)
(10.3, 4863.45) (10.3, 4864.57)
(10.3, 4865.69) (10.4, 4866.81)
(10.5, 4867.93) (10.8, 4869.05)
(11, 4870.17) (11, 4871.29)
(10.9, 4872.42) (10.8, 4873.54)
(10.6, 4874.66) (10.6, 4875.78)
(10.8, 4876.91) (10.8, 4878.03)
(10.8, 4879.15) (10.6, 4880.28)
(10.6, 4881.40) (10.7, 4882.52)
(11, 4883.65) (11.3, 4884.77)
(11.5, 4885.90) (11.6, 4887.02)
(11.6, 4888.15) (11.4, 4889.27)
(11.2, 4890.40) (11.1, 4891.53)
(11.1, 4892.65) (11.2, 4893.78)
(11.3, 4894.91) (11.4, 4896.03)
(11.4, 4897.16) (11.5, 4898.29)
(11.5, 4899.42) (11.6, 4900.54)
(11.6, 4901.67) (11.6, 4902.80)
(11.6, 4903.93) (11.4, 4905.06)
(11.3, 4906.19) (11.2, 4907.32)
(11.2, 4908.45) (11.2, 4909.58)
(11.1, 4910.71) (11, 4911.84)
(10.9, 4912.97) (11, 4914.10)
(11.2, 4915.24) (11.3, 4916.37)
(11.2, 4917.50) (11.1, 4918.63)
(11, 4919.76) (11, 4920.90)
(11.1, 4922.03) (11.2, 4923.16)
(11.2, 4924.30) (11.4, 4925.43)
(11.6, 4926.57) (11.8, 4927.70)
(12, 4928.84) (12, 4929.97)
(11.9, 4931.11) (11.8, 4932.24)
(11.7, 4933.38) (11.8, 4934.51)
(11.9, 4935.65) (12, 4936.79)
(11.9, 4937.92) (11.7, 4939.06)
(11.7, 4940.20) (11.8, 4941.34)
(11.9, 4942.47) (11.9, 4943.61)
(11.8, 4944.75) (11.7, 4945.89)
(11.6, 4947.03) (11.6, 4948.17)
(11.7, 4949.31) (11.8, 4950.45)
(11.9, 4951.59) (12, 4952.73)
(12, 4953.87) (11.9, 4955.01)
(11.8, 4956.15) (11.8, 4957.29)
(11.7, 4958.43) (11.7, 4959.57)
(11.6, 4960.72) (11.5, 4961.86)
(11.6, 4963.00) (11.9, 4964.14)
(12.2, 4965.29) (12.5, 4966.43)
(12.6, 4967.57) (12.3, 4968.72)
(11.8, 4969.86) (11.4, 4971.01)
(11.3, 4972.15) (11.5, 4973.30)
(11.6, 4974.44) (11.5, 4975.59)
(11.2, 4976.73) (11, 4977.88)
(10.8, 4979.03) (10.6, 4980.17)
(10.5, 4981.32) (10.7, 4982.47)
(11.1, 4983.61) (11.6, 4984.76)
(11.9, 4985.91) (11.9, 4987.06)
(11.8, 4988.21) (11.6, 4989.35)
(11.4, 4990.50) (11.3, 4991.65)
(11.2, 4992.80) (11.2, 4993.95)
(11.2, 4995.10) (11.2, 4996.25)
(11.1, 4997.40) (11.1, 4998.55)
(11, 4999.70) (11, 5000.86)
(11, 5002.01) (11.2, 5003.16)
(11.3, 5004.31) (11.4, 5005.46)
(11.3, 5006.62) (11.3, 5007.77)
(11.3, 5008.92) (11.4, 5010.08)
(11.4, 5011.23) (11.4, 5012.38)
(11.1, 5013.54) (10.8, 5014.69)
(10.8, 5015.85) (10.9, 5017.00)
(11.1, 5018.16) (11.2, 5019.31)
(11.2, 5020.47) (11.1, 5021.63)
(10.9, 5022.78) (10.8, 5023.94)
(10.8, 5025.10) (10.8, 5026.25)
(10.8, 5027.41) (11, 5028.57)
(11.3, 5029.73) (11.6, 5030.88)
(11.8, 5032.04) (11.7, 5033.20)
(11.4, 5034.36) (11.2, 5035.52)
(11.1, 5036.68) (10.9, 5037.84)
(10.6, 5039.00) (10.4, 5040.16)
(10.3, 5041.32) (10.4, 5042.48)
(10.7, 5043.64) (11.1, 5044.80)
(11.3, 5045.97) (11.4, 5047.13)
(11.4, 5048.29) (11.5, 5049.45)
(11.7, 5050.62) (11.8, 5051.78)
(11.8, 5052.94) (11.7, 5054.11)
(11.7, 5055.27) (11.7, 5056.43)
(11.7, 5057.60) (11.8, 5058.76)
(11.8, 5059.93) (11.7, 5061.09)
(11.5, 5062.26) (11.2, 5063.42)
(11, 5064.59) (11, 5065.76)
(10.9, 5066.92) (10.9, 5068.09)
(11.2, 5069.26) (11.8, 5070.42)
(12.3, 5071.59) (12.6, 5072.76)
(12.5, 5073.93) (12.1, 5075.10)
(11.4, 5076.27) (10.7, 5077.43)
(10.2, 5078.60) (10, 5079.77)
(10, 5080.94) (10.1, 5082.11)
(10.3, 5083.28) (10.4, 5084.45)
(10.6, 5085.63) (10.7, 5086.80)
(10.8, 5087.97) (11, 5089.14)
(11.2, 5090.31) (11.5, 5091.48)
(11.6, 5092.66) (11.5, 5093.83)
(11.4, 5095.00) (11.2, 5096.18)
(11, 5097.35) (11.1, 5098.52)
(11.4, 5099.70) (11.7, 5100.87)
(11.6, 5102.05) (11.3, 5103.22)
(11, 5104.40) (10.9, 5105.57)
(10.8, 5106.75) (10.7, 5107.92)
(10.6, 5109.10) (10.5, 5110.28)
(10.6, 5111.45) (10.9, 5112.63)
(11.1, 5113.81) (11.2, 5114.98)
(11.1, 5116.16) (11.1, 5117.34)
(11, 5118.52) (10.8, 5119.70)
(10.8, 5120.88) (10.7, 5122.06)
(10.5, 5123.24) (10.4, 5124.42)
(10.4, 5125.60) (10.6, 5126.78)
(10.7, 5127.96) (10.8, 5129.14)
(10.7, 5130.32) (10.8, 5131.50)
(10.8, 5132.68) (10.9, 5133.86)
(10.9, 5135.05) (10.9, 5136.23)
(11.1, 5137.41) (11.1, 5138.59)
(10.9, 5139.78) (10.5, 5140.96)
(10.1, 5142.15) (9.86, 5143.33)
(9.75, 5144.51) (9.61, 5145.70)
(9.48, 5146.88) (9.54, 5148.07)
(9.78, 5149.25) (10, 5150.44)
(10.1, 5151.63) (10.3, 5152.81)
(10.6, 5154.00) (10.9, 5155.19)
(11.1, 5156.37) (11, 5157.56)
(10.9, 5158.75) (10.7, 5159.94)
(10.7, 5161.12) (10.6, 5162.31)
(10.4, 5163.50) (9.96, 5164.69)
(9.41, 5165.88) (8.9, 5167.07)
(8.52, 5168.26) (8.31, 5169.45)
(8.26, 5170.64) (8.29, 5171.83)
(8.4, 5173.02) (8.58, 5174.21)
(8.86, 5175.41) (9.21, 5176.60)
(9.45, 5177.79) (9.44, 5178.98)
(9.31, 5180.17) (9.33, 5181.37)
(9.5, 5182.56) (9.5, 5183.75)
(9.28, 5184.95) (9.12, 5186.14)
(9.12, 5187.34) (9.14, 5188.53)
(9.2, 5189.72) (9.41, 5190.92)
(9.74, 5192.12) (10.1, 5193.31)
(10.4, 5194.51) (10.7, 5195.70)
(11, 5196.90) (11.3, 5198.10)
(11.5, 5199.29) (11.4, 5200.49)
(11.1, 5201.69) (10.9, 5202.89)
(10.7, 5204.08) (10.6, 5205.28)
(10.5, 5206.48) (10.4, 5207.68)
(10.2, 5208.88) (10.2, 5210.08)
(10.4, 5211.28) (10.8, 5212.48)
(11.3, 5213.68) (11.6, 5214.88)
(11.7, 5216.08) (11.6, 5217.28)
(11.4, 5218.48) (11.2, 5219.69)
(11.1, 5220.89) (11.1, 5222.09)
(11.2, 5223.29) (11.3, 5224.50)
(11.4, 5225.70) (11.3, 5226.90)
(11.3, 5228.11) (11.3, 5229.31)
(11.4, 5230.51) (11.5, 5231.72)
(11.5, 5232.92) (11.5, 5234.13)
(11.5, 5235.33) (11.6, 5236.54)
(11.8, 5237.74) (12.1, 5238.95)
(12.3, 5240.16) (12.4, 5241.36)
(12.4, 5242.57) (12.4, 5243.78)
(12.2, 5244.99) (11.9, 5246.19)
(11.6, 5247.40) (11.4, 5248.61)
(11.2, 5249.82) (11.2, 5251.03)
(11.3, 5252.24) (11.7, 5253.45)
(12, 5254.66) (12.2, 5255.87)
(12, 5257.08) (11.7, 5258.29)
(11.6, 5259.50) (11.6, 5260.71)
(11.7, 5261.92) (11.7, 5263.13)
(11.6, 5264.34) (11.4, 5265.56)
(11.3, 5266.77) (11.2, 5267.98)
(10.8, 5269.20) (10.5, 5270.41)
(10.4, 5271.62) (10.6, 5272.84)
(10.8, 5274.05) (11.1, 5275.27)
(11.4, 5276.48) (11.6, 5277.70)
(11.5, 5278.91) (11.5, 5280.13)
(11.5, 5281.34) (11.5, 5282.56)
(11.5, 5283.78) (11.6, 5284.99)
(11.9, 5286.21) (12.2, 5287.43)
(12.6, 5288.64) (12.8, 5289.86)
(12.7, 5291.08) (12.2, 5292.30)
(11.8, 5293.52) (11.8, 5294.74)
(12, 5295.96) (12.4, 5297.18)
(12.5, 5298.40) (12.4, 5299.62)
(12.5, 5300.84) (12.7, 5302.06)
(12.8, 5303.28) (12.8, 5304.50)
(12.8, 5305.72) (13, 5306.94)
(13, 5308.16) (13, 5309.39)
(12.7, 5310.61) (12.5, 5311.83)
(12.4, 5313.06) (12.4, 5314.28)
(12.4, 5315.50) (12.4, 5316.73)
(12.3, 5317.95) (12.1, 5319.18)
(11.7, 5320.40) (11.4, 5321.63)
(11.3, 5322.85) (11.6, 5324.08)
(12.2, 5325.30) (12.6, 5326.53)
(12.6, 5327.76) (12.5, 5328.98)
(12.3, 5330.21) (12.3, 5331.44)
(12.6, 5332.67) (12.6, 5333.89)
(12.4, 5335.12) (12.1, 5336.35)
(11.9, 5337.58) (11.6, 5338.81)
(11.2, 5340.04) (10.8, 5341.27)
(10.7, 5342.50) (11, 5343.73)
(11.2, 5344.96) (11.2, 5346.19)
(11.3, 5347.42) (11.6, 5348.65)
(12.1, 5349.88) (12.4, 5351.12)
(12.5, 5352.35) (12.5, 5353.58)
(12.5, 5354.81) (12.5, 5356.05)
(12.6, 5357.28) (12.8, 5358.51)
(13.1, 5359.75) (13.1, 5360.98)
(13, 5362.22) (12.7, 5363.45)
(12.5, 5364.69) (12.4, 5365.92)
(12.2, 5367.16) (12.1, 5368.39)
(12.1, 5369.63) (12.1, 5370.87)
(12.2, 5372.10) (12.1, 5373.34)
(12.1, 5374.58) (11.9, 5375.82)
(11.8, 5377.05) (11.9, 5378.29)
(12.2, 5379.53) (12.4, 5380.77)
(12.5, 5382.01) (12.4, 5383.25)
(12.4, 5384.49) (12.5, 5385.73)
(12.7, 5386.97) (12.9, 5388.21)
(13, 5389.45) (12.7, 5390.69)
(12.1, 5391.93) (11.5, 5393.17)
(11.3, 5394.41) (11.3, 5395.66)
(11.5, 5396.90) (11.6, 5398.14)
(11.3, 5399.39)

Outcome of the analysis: 0.09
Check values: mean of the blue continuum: 11.4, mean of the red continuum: 12.2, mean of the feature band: 10.8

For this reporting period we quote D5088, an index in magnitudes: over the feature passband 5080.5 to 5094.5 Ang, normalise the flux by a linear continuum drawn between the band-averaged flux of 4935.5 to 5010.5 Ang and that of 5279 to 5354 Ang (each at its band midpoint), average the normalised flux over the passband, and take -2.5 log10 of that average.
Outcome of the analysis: 0.09 mag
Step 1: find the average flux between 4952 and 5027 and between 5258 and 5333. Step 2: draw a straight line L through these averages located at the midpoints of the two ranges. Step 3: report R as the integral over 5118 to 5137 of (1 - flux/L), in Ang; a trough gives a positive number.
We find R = 1.5 Ang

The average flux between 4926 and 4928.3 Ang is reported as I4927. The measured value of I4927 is 11.7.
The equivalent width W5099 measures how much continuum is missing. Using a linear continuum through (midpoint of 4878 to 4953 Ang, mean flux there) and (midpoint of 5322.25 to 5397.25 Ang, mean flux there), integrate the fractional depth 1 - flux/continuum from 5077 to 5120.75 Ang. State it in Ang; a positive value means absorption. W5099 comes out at 3.0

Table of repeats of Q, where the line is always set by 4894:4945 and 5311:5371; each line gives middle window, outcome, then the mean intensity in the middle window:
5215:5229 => 0.06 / 11.3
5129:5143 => 0.10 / 10.8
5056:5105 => 0.05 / 11.2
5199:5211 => 0.12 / 10.7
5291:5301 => -0.01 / 12.2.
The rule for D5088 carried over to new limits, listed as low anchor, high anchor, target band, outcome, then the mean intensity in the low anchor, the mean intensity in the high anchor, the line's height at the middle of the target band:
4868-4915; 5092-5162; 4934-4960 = -0.073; 11.1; 10.7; 11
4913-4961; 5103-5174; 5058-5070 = -0.048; 11.6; 10.4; 10.8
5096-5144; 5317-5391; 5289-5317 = -0.057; 10.9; 12.2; 11.9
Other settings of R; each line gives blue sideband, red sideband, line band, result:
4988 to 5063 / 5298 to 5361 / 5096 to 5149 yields 3.7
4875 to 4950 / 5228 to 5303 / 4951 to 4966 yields -0.5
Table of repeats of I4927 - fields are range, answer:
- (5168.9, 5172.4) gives 8.29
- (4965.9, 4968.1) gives 12.6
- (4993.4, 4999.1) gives 11.2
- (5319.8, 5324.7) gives 11.5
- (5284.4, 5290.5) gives 12.2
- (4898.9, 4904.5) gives 11.6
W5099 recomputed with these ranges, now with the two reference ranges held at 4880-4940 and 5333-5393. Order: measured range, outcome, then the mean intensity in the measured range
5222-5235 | 0.6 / 11.4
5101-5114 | 0.9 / 10.9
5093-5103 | 0.3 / 11.4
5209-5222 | 0.9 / 11.1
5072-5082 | 0.4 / 11.2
